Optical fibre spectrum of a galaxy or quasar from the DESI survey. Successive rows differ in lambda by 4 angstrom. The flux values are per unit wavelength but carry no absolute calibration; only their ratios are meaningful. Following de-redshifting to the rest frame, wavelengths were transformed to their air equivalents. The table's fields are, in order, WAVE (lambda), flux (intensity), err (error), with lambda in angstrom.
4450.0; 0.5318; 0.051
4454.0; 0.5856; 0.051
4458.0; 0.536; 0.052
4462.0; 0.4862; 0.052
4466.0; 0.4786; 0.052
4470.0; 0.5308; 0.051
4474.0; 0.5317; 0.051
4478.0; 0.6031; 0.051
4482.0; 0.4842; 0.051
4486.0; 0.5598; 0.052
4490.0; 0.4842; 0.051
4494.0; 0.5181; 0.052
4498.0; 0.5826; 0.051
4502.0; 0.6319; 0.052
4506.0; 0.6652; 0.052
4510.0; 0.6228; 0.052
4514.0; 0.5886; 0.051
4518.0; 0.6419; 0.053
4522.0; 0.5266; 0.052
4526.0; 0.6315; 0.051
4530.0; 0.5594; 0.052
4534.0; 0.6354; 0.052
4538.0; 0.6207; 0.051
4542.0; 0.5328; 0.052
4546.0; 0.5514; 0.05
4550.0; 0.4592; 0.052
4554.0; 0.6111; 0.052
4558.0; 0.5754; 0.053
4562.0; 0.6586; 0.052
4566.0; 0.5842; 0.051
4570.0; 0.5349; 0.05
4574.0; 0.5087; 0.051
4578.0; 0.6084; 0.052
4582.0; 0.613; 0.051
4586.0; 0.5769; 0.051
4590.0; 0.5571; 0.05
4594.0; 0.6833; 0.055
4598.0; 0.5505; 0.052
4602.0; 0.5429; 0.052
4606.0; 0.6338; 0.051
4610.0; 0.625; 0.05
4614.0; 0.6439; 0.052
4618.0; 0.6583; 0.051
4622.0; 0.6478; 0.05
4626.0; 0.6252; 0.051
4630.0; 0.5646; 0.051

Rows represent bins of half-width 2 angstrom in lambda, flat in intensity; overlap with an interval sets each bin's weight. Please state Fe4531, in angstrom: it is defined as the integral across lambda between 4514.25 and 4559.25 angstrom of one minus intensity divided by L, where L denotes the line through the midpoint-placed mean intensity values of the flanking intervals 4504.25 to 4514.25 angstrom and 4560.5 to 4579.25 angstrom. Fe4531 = 2.1 angstrom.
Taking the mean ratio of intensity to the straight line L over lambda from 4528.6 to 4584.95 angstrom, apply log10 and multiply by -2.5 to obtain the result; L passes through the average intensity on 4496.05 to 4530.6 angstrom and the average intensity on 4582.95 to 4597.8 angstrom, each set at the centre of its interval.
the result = 0.05 mag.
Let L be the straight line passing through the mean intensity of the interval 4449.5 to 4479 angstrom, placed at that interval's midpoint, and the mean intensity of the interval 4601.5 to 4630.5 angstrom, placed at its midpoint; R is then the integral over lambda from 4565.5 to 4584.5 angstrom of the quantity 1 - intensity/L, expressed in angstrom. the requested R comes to 1.0 angstrom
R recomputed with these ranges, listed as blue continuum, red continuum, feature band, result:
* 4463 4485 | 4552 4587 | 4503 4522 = -2.4 angstrom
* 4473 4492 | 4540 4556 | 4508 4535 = -3.2 angstrom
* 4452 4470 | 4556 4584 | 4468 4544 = -4.0 angstrom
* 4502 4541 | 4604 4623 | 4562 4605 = 3.4 angstrom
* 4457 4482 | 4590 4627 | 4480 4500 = 0.5 angstrom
